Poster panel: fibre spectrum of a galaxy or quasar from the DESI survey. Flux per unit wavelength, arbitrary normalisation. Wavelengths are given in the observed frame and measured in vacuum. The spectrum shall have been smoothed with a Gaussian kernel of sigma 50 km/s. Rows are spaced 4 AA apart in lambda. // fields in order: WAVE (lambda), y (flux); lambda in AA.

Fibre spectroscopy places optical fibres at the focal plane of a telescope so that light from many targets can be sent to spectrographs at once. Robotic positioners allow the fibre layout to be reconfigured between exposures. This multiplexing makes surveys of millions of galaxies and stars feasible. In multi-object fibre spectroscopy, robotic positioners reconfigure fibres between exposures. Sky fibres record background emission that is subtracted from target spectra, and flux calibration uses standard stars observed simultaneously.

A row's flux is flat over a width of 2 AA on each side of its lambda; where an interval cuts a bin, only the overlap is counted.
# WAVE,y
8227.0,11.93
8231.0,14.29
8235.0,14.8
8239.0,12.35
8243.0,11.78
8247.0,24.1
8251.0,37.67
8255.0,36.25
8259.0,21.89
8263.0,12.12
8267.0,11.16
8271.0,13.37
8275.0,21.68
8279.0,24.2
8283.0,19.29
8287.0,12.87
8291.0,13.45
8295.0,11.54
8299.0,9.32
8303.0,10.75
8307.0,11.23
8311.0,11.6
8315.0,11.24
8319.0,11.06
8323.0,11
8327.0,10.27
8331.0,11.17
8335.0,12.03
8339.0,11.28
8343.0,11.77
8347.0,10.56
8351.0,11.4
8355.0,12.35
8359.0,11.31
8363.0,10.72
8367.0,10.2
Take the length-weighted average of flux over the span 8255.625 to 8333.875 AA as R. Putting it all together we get 14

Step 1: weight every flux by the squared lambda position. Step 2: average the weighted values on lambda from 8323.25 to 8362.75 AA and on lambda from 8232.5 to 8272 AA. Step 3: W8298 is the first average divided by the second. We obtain 0.59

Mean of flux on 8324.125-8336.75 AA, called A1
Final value 11.1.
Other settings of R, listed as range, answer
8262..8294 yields 16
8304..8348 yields 11.2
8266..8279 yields 17.1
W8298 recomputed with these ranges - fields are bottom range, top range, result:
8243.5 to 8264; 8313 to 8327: 0.43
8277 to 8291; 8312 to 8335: 0.62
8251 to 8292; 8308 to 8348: 0.58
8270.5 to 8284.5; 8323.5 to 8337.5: 0.56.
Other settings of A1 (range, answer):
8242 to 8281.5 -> 21.6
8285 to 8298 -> 12.4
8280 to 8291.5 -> 16.2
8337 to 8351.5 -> 11.2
